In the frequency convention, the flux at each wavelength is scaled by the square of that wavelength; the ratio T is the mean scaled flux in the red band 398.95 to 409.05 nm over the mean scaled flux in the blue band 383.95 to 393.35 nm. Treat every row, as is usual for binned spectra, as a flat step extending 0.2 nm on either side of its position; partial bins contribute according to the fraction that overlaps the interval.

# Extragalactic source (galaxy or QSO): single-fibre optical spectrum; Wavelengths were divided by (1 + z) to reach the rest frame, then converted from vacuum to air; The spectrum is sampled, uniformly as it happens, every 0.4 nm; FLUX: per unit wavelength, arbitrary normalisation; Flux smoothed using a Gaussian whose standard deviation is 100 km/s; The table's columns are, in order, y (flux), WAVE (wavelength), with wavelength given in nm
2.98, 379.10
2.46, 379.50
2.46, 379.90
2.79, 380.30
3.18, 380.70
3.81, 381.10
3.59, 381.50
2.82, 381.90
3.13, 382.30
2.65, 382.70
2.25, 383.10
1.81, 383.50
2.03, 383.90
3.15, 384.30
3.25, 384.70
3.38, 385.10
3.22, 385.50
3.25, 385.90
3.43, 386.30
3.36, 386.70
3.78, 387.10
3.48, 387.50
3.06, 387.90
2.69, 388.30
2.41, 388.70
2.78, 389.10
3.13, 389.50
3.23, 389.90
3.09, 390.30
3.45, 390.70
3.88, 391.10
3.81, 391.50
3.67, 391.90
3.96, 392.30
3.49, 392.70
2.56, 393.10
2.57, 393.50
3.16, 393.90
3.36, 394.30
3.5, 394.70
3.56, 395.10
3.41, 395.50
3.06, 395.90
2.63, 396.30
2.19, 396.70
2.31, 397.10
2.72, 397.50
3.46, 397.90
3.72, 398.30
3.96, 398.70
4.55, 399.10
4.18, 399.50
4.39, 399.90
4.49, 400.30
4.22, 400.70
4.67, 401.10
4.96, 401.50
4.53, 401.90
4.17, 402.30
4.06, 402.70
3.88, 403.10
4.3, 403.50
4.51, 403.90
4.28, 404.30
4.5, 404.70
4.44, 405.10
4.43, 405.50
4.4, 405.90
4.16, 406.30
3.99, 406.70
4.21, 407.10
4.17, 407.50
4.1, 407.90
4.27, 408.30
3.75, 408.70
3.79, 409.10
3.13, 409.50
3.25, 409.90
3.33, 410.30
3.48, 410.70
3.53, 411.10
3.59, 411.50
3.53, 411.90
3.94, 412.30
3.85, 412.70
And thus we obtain 1.42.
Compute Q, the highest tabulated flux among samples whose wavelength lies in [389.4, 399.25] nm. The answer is 4.55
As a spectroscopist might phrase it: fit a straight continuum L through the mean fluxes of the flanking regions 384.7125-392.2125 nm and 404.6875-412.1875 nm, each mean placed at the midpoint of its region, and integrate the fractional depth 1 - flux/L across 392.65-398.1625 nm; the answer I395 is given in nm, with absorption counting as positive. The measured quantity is 0.79 nm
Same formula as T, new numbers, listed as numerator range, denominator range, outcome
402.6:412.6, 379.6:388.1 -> 1.47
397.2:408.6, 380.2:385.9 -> 1.57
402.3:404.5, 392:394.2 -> 1.39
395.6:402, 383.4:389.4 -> 1.32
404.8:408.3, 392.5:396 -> 1.42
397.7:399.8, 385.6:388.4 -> 1.28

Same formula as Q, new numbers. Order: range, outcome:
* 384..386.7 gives 3.43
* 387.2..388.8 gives 3.48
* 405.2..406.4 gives 4.43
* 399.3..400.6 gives 4.49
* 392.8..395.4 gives 3.56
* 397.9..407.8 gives 4.96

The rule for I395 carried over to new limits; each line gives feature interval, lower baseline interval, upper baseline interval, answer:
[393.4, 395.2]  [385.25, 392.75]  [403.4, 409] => 0.18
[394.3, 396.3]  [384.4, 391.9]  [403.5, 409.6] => 0.17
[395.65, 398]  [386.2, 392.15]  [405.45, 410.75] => 0.54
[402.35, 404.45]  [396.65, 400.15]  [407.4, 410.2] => -0.31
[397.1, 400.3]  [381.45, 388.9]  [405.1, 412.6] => -0.29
